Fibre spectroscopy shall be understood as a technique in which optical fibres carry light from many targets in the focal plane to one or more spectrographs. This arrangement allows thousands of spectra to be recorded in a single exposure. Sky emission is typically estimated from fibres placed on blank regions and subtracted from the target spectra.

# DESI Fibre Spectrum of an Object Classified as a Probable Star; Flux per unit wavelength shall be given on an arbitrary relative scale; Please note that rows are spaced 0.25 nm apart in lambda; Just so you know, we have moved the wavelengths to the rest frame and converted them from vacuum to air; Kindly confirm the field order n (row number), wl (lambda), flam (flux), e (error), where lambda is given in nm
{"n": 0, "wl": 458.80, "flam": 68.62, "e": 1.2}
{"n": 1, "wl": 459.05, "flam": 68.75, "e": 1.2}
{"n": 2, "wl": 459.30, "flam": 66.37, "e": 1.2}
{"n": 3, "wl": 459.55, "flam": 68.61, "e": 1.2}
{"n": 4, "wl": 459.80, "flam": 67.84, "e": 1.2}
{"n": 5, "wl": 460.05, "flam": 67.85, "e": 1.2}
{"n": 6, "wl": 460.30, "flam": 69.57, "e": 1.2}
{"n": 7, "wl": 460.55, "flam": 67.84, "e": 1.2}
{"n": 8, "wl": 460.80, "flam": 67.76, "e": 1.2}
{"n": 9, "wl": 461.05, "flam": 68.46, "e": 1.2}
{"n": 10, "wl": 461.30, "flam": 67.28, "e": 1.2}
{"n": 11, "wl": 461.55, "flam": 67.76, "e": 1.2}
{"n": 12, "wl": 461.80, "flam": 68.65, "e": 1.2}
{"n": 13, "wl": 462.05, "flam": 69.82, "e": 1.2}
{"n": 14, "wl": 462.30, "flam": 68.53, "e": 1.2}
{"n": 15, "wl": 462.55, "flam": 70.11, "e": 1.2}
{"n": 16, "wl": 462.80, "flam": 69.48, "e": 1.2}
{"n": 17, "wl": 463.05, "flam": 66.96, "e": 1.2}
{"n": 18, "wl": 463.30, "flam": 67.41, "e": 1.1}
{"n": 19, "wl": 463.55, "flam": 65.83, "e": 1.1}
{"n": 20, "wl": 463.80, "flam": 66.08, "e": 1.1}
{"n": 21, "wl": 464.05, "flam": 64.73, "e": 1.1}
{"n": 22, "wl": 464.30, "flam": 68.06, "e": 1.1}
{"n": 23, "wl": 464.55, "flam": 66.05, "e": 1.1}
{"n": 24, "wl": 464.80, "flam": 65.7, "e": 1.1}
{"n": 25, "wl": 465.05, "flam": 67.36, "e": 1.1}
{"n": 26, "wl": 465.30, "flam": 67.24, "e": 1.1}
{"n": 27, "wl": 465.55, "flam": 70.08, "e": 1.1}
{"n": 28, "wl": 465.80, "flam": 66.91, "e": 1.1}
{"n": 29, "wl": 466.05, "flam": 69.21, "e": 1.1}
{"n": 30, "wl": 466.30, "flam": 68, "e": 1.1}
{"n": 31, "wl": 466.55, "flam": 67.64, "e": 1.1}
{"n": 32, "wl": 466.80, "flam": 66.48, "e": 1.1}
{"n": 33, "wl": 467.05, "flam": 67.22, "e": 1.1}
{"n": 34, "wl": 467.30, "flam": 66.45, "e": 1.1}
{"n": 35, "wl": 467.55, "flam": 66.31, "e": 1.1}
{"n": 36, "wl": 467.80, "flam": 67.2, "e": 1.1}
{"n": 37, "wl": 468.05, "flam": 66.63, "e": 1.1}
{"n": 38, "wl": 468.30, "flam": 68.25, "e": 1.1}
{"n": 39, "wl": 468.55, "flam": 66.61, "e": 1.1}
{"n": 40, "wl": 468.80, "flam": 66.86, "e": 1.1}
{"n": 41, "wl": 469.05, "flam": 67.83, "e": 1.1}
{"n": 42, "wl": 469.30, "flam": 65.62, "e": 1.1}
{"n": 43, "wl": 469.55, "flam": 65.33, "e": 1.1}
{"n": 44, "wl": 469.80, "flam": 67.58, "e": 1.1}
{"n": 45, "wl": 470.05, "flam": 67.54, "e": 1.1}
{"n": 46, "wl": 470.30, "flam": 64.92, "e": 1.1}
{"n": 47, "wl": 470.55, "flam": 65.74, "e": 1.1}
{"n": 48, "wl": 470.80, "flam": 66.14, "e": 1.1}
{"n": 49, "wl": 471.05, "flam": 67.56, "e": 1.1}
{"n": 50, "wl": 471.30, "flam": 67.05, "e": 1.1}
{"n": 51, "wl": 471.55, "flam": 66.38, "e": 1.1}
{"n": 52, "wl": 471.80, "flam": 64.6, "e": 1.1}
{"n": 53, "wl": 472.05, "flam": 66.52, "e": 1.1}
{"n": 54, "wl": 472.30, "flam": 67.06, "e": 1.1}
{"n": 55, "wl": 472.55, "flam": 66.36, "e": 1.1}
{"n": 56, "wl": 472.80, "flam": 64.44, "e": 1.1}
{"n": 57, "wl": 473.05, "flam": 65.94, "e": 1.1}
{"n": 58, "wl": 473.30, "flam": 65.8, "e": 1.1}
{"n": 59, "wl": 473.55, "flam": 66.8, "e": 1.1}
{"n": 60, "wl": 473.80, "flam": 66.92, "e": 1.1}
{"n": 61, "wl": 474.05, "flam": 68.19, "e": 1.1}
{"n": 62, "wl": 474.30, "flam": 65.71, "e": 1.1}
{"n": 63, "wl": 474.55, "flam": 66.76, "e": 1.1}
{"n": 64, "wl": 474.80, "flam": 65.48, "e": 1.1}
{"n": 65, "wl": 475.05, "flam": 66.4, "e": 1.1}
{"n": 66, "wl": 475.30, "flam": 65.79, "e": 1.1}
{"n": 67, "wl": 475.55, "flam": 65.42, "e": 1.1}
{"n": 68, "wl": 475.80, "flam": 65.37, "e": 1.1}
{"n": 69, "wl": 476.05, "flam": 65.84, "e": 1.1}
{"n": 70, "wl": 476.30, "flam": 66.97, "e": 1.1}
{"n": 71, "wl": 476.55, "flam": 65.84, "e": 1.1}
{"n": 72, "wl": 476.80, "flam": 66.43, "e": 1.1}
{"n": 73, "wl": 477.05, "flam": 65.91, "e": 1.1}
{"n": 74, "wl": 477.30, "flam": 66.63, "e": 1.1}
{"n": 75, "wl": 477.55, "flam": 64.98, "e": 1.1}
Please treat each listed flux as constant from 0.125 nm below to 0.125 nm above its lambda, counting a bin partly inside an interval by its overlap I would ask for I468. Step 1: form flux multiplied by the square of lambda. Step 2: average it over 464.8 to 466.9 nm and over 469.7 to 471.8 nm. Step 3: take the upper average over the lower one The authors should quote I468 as 1.00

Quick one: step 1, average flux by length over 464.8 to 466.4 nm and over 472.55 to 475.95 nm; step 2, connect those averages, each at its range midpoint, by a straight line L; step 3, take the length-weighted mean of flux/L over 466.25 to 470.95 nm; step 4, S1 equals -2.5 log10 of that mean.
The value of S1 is 0.01 mag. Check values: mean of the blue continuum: 67.9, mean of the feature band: 66.7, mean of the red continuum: 66.1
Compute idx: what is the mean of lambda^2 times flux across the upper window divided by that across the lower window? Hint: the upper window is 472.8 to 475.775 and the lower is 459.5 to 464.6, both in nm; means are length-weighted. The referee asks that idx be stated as 1.0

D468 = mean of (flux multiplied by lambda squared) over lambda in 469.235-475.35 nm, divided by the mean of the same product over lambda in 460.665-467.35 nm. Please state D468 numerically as 1.02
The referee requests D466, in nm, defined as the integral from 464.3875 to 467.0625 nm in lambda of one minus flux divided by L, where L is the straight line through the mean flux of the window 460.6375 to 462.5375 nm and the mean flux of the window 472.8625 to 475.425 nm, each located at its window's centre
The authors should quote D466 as 0.011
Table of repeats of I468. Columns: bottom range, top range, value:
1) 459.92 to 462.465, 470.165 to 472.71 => 1.01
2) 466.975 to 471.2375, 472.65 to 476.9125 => 1.02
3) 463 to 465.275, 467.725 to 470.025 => 1.03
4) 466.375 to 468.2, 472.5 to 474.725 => 1.02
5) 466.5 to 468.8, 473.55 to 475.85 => 1.02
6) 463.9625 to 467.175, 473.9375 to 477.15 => 1.03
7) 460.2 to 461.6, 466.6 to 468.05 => 1.01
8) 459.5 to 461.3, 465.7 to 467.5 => 1.01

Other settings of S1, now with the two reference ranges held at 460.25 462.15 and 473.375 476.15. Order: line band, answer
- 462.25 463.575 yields -0.002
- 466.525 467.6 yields 0.010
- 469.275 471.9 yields 0.010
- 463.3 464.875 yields 0.027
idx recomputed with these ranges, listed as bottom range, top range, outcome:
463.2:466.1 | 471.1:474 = 1.02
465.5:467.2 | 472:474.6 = 1.01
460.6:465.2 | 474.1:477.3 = 1.03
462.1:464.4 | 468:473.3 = 1.02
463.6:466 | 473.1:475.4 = 1.03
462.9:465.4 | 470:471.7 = 1.03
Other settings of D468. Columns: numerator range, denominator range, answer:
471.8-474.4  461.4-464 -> 1.02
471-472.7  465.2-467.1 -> 1.00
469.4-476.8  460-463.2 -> 1.02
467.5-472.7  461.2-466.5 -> 1.01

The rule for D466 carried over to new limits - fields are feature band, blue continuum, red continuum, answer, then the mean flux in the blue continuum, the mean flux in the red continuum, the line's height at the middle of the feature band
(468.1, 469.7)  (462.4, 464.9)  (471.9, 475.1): -0.002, 67.1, 66.3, 66.7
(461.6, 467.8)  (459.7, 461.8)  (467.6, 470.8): -0.009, 68.1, 66.6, 67.4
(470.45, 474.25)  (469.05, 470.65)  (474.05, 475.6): -0.009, 66.3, 66.1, 66.2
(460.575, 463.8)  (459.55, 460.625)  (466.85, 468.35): -0.007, 68.3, 66.9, 67.9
